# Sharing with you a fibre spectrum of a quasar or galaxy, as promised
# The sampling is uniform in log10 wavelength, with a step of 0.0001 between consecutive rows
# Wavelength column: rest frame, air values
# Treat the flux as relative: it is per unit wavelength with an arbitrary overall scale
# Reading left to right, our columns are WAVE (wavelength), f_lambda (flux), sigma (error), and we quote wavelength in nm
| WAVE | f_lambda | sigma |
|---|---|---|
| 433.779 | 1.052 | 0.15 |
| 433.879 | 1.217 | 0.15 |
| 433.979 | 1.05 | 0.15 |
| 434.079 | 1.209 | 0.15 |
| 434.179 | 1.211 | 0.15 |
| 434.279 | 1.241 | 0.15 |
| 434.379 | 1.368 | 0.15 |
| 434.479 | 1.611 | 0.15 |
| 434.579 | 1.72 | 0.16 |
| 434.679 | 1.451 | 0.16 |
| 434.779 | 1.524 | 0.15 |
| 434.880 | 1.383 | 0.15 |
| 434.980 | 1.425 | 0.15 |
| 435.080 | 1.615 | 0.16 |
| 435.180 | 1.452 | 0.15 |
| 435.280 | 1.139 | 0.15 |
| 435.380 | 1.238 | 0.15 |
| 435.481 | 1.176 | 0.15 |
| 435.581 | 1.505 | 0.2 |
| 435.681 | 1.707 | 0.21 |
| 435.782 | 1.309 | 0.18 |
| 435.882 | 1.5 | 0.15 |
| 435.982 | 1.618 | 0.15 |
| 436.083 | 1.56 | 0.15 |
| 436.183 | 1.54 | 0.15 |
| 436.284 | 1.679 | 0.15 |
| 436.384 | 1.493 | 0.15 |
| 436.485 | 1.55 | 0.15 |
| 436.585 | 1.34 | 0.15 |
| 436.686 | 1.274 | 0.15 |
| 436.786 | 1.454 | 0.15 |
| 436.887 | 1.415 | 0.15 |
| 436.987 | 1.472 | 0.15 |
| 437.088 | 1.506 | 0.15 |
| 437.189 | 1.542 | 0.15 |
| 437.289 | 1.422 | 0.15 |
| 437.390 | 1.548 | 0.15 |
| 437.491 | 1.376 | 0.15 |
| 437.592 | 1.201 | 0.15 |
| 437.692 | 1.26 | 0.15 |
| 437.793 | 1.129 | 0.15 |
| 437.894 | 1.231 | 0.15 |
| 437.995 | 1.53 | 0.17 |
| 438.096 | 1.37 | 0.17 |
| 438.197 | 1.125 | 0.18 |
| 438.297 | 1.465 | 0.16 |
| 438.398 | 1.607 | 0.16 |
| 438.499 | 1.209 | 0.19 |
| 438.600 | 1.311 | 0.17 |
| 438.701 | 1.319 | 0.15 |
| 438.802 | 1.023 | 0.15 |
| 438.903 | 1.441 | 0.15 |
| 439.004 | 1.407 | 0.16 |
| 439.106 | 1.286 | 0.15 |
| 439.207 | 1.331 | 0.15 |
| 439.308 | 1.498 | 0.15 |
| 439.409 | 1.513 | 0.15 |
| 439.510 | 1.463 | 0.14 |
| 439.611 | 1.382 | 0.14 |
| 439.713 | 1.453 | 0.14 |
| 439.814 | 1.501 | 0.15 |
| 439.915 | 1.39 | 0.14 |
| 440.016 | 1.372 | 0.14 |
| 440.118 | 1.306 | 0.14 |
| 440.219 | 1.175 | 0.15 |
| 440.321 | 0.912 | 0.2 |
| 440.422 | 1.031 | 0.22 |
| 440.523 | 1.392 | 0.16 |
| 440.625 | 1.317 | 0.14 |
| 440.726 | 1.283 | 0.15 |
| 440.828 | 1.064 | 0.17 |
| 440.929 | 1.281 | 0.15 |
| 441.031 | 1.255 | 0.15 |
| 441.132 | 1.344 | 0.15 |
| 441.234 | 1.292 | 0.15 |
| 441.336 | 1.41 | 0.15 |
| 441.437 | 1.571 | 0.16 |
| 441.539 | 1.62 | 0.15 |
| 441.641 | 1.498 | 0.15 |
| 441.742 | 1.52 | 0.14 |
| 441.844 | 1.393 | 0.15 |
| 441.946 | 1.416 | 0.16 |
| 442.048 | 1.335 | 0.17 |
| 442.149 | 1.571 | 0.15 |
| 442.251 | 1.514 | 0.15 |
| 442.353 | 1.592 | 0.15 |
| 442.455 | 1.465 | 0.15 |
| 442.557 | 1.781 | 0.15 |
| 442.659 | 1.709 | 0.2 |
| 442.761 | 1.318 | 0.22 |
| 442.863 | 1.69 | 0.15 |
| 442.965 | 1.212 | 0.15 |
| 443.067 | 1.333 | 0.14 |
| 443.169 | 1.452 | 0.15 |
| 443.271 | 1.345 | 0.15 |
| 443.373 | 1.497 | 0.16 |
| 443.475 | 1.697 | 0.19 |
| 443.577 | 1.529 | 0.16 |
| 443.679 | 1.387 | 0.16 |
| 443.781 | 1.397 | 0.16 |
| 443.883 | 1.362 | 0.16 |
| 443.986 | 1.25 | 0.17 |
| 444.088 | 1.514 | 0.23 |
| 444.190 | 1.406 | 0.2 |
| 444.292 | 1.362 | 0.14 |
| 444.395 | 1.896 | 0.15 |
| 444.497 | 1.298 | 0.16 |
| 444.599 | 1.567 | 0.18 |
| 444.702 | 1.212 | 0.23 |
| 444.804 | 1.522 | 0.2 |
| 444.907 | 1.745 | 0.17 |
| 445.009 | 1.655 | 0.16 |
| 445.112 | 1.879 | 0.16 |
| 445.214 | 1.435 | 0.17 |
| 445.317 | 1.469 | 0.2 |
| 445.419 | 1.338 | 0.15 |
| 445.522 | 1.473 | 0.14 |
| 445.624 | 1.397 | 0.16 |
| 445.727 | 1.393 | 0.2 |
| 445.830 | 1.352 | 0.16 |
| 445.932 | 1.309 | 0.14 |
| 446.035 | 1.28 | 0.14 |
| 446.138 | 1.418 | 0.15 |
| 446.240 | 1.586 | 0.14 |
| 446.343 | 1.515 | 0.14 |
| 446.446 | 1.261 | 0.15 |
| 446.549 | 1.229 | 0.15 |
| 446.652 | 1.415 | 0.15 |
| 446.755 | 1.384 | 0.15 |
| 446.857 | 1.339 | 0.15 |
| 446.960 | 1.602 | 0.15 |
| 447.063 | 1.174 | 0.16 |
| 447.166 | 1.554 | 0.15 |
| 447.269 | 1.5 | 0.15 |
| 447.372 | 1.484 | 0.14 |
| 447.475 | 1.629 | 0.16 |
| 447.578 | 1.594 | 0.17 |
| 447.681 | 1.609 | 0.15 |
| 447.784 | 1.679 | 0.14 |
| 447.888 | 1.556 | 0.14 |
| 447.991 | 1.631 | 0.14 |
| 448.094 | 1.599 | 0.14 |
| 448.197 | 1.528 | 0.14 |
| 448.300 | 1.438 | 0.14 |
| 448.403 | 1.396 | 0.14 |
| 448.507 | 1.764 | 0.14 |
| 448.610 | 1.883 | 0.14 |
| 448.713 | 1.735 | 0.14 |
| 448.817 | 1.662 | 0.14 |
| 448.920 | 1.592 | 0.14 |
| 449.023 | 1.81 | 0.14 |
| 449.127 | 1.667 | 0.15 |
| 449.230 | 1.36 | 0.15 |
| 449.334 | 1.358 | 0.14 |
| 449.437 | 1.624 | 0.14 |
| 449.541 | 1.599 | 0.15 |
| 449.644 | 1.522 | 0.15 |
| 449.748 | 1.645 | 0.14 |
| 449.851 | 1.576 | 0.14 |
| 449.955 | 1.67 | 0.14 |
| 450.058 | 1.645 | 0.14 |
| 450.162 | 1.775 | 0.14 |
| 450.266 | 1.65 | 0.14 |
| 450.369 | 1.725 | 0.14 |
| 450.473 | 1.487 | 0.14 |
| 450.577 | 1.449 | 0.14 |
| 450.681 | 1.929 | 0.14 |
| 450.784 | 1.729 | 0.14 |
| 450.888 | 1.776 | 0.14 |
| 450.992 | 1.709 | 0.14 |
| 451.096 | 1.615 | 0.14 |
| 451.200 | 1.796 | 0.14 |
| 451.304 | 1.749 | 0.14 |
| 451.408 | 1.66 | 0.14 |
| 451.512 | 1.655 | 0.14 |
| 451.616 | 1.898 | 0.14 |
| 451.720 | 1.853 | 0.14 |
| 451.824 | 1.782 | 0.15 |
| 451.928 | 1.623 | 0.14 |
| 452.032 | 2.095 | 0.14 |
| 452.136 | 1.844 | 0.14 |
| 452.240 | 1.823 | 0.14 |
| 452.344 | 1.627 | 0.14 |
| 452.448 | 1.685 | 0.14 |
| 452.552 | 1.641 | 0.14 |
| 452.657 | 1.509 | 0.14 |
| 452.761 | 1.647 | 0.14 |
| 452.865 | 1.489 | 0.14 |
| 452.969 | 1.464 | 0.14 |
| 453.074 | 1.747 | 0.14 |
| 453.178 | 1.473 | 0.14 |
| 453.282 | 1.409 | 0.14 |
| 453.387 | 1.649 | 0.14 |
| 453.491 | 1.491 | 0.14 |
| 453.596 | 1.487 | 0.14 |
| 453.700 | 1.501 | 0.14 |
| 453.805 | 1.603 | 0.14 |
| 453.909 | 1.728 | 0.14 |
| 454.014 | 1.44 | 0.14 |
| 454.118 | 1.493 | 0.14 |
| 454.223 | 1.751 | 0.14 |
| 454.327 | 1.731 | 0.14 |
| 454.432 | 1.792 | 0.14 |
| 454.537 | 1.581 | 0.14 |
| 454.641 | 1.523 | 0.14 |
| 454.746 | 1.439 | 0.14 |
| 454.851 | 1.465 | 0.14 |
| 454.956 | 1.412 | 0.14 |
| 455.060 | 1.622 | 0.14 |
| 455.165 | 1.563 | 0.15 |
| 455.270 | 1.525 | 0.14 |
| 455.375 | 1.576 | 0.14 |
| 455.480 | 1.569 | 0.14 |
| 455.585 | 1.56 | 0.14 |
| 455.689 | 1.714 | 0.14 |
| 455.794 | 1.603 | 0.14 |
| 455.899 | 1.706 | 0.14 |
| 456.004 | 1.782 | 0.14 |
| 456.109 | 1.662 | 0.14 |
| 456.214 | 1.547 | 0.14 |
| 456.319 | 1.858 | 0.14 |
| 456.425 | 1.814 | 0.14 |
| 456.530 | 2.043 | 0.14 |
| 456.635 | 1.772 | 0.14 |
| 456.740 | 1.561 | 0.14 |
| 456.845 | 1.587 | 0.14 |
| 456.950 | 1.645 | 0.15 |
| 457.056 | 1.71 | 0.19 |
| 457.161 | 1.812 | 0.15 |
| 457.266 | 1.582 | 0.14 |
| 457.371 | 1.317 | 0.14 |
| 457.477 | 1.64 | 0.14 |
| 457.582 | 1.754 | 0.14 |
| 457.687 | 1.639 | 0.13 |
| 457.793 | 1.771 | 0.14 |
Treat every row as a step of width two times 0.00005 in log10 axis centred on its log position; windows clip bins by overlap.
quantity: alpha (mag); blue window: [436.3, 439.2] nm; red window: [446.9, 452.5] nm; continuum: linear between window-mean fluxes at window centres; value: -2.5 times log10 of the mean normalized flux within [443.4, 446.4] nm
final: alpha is 0.05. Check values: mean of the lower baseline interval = 1.37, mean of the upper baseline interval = 1.65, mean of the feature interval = 1.47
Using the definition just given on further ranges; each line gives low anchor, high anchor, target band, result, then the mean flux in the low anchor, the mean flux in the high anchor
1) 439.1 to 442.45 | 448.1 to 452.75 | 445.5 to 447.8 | 0.08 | 1.37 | 1.67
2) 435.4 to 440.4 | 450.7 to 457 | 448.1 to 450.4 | -0.03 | 1.39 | 1.65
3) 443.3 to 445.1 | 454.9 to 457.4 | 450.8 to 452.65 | -0.10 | 1.49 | 1.65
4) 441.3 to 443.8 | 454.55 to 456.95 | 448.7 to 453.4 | -0.05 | 1.49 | 1.63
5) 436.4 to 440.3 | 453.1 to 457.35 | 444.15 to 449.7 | -0.01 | 1.37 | 1.62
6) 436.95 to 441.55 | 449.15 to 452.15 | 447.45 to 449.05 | -0.01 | 1.34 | 1.68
